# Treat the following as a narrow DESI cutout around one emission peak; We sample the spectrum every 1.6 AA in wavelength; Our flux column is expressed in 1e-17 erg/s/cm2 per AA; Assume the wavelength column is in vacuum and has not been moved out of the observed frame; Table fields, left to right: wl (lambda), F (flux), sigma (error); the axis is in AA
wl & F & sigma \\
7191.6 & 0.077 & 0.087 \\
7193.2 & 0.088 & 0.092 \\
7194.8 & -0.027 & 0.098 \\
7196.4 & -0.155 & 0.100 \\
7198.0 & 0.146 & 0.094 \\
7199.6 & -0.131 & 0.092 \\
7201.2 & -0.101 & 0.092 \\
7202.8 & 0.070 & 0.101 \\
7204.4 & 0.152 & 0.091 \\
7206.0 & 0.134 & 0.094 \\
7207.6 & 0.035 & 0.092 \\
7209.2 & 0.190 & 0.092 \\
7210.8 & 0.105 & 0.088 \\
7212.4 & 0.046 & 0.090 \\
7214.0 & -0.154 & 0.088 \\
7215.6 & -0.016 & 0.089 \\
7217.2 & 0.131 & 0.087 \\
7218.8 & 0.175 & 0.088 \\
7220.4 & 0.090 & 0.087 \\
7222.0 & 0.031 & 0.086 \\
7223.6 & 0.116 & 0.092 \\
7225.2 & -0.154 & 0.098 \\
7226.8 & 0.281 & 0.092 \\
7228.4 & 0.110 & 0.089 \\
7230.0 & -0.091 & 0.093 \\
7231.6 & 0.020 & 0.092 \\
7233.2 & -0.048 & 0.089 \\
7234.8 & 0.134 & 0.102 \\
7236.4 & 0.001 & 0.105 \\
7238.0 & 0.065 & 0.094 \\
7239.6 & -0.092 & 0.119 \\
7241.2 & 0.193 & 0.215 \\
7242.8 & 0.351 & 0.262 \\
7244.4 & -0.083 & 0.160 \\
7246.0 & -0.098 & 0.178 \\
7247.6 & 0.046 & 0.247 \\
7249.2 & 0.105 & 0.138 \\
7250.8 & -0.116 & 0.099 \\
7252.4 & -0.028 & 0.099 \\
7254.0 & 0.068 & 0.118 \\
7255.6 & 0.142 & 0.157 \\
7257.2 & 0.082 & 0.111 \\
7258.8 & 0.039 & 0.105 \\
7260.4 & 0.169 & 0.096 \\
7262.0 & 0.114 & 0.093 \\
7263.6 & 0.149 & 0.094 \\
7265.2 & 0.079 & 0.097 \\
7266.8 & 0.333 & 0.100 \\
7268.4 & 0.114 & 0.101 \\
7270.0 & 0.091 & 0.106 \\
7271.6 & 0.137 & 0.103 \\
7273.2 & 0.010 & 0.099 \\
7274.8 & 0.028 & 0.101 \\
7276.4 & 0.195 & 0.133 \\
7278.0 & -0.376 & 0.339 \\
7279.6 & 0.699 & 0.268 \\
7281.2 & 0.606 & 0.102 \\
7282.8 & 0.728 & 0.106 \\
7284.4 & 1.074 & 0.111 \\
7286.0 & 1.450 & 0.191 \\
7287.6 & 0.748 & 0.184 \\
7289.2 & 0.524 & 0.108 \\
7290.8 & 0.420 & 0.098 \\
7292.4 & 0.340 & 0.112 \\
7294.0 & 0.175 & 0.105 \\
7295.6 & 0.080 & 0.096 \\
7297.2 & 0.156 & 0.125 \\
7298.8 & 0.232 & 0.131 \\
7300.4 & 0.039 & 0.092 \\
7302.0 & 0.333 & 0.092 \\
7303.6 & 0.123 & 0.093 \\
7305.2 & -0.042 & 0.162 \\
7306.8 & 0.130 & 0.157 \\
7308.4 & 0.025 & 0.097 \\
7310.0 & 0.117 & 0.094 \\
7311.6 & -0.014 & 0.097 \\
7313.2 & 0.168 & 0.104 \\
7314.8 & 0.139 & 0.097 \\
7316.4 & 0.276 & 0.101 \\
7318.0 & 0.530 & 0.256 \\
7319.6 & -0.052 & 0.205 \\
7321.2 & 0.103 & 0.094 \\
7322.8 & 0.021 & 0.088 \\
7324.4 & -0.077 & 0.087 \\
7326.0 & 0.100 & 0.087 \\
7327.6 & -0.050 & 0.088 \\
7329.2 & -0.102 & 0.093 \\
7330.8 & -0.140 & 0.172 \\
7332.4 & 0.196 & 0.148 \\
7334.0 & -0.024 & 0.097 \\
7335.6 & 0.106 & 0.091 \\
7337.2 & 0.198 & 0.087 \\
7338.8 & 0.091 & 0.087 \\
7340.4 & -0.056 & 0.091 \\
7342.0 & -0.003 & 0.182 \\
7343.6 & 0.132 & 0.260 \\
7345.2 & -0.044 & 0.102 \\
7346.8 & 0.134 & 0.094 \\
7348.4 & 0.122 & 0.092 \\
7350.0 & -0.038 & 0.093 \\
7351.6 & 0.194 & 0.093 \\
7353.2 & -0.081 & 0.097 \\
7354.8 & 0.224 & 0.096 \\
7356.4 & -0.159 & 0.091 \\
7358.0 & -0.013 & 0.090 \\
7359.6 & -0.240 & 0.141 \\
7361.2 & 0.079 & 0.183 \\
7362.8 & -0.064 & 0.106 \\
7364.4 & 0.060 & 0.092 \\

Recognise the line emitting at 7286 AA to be [O II] 3727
